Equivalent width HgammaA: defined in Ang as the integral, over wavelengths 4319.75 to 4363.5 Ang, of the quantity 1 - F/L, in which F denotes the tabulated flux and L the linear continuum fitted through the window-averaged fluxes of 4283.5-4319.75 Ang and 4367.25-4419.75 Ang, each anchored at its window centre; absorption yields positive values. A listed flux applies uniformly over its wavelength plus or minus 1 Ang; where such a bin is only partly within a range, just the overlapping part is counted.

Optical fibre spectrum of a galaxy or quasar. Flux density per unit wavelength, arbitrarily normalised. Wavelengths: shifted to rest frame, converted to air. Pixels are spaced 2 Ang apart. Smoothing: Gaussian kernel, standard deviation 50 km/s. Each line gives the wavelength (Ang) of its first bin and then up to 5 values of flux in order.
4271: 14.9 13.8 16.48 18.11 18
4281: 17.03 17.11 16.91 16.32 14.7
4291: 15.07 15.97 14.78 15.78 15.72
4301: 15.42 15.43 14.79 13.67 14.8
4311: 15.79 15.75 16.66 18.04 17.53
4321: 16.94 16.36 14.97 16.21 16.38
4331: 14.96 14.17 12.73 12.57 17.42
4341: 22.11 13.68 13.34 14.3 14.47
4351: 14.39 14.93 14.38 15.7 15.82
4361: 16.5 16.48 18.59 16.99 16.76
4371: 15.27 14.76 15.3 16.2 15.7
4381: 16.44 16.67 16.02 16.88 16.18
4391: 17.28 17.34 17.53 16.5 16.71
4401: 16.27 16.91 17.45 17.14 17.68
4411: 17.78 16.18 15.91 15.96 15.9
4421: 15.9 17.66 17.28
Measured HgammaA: 1.81 Ang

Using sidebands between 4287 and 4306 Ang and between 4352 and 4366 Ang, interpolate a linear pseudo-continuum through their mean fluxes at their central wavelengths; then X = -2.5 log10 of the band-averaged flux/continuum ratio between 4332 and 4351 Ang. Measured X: 0.06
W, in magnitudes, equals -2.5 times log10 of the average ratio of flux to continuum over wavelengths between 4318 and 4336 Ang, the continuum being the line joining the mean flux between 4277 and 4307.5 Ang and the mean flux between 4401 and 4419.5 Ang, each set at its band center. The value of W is 0.04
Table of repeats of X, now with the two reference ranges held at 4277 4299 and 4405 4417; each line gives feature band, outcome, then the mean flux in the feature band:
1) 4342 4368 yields 0.085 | 15.4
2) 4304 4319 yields 0.040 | 15.8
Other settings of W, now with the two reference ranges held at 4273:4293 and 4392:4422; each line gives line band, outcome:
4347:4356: 0.147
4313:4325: -0.018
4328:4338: 0.171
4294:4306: 0.081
